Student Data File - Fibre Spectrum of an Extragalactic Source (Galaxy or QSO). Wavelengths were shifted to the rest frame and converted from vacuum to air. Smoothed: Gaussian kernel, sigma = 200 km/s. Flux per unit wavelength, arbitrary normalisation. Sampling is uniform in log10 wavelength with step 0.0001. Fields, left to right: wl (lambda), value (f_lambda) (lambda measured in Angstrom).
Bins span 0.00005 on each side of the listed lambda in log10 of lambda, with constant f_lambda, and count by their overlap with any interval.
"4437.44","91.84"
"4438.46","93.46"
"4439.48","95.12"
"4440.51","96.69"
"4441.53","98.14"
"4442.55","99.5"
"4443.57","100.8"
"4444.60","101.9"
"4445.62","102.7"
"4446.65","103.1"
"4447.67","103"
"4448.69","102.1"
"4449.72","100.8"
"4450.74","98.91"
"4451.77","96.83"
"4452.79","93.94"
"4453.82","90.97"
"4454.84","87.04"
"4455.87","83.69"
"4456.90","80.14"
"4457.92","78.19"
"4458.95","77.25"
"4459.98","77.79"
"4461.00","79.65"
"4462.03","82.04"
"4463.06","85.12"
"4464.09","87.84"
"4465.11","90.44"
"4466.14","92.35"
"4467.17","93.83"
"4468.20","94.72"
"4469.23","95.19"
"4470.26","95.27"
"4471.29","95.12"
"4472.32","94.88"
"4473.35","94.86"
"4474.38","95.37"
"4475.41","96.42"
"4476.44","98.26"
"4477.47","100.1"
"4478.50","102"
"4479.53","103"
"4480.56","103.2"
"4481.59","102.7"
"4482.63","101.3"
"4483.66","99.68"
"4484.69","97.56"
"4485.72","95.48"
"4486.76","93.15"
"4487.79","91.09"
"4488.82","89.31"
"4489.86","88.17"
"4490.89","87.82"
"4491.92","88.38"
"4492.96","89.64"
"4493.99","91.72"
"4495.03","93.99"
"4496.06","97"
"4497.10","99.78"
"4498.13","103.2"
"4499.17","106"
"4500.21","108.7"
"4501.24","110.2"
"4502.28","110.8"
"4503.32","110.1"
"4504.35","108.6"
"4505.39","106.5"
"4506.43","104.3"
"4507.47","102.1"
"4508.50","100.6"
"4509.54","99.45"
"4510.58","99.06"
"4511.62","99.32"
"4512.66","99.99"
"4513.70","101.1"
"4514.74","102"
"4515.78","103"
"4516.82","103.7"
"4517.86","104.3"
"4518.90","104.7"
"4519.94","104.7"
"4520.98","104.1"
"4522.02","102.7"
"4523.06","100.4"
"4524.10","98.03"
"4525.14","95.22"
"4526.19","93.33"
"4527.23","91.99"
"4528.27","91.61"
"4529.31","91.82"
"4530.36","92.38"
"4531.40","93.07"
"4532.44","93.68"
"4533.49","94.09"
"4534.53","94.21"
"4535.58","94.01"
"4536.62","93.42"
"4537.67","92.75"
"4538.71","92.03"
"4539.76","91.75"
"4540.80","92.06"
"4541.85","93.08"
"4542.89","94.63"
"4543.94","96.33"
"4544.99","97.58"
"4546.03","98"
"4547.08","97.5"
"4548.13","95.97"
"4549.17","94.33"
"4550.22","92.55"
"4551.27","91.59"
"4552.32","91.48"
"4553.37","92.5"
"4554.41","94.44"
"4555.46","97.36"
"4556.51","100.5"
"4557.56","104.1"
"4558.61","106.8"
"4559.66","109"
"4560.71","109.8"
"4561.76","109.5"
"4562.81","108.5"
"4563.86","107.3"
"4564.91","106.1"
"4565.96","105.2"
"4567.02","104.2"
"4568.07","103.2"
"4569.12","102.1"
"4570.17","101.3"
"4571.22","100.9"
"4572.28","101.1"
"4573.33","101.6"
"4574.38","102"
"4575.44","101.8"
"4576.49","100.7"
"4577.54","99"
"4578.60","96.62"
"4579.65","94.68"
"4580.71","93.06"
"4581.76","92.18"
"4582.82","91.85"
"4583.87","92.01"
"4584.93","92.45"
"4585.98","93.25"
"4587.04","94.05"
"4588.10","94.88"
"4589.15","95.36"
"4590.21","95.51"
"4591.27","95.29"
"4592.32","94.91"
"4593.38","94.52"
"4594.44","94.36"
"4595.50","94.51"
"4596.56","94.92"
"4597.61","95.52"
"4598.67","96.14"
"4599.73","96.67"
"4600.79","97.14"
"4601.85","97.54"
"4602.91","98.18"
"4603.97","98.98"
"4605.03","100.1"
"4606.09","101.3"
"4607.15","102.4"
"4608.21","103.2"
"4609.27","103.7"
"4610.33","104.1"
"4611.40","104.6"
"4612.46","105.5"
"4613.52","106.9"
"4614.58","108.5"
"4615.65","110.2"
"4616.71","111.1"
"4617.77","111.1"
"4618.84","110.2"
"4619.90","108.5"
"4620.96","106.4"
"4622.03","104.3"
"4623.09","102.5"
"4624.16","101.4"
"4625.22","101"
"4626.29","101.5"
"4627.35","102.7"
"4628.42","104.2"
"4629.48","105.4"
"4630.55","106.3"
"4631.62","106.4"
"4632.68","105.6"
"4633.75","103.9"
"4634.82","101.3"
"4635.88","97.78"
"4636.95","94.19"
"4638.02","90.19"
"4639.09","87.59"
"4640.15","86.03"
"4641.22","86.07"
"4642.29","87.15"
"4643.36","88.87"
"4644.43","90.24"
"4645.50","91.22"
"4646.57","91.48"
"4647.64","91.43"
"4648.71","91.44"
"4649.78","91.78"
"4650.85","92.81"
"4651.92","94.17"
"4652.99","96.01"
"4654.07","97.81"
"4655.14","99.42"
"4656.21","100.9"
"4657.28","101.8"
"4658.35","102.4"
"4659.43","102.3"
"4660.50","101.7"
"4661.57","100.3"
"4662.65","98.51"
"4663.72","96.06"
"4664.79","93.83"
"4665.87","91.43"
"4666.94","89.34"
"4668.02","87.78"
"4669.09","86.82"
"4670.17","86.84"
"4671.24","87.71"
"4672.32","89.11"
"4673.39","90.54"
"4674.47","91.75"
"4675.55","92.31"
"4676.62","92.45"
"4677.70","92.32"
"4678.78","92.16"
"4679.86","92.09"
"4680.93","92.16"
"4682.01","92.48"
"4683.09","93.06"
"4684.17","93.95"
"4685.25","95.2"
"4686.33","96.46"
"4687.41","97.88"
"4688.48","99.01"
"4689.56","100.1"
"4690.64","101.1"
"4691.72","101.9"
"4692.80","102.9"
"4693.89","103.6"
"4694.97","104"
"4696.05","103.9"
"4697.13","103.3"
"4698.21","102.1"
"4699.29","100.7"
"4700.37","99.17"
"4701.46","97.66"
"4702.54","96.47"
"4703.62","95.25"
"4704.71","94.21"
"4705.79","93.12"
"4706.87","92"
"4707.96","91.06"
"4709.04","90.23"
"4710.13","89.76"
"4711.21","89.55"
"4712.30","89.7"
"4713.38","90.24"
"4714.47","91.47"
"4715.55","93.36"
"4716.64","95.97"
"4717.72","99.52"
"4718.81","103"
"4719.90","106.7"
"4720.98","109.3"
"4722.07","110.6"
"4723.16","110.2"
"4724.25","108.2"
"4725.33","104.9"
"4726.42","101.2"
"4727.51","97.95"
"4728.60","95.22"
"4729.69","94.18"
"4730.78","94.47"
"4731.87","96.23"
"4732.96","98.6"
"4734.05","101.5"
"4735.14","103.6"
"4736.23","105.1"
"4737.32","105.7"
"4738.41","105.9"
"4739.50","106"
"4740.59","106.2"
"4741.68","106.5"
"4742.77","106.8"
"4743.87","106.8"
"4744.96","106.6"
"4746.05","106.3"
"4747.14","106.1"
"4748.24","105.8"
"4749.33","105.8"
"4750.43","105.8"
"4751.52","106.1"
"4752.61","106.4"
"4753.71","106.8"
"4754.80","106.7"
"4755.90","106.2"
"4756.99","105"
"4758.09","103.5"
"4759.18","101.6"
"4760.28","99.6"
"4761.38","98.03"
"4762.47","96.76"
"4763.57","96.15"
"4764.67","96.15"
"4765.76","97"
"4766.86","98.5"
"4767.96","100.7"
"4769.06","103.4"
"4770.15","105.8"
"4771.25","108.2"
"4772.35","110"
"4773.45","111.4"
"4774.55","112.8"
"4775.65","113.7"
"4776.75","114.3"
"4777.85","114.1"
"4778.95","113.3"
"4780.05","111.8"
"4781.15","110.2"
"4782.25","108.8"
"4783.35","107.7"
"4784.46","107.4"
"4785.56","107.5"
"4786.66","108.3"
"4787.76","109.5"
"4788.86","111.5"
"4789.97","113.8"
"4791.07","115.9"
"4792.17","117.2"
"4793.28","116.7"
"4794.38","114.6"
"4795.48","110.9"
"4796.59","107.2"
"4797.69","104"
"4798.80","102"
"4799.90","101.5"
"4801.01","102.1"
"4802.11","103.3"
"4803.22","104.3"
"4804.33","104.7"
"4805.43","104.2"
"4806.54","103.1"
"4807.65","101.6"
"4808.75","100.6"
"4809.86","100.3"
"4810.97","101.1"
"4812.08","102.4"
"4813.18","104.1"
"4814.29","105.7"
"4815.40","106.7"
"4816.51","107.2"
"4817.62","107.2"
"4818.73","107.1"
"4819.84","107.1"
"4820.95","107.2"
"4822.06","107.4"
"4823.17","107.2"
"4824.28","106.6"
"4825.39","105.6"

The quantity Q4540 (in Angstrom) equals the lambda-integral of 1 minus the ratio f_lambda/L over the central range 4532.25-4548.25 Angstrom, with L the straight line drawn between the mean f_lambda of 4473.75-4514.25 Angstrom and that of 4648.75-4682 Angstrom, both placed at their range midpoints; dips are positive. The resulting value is 0.57 Angstrom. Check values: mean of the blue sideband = 99.4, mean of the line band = 94.4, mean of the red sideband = 94.1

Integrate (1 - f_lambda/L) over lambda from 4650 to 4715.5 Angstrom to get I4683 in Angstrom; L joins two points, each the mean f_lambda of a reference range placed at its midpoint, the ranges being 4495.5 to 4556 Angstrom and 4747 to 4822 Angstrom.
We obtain 4.9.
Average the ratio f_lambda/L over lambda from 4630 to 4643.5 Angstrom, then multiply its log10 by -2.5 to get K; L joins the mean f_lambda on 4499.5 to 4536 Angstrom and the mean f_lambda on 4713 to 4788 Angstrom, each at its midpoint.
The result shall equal 0.07 mag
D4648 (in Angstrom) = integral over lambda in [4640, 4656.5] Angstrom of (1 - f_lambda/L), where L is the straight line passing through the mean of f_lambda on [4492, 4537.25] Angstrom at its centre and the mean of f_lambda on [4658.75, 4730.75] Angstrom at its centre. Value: 0.84 Angstrom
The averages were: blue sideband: 99.6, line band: 92.3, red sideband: 96.5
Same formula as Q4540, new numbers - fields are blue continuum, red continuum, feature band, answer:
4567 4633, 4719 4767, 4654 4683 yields 2.2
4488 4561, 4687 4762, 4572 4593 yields 0.6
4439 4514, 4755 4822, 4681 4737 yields 2.8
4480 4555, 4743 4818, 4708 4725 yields 0.9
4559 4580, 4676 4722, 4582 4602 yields 1.5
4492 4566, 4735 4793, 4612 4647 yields 0.7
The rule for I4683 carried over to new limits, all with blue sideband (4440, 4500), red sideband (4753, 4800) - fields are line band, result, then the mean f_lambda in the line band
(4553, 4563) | -0.5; 103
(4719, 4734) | 0.4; 102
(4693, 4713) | 1.5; 96.5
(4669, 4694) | 2.2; 94.3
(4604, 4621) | -0.9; 106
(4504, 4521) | -1.2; 103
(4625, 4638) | -0.1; 102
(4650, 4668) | 0.9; 97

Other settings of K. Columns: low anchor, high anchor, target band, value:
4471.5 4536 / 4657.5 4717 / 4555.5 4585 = -0.04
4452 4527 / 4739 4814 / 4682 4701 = 0.04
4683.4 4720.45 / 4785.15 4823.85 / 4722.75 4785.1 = -0.03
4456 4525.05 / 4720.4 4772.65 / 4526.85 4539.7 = 0.06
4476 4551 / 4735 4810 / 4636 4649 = 0.14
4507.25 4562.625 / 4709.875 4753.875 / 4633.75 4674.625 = 0.08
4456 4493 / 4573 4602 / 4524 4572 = -0.04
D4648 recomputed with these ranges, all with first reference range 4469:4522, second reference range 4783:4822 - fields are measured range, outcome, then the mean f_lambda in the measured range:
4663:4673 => 1.31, 90.1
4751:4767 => 0.61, 102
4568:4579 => 0.06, 101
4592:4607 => 0.75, 96.9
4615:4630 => -0.47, 106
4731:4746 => 0.16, 104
